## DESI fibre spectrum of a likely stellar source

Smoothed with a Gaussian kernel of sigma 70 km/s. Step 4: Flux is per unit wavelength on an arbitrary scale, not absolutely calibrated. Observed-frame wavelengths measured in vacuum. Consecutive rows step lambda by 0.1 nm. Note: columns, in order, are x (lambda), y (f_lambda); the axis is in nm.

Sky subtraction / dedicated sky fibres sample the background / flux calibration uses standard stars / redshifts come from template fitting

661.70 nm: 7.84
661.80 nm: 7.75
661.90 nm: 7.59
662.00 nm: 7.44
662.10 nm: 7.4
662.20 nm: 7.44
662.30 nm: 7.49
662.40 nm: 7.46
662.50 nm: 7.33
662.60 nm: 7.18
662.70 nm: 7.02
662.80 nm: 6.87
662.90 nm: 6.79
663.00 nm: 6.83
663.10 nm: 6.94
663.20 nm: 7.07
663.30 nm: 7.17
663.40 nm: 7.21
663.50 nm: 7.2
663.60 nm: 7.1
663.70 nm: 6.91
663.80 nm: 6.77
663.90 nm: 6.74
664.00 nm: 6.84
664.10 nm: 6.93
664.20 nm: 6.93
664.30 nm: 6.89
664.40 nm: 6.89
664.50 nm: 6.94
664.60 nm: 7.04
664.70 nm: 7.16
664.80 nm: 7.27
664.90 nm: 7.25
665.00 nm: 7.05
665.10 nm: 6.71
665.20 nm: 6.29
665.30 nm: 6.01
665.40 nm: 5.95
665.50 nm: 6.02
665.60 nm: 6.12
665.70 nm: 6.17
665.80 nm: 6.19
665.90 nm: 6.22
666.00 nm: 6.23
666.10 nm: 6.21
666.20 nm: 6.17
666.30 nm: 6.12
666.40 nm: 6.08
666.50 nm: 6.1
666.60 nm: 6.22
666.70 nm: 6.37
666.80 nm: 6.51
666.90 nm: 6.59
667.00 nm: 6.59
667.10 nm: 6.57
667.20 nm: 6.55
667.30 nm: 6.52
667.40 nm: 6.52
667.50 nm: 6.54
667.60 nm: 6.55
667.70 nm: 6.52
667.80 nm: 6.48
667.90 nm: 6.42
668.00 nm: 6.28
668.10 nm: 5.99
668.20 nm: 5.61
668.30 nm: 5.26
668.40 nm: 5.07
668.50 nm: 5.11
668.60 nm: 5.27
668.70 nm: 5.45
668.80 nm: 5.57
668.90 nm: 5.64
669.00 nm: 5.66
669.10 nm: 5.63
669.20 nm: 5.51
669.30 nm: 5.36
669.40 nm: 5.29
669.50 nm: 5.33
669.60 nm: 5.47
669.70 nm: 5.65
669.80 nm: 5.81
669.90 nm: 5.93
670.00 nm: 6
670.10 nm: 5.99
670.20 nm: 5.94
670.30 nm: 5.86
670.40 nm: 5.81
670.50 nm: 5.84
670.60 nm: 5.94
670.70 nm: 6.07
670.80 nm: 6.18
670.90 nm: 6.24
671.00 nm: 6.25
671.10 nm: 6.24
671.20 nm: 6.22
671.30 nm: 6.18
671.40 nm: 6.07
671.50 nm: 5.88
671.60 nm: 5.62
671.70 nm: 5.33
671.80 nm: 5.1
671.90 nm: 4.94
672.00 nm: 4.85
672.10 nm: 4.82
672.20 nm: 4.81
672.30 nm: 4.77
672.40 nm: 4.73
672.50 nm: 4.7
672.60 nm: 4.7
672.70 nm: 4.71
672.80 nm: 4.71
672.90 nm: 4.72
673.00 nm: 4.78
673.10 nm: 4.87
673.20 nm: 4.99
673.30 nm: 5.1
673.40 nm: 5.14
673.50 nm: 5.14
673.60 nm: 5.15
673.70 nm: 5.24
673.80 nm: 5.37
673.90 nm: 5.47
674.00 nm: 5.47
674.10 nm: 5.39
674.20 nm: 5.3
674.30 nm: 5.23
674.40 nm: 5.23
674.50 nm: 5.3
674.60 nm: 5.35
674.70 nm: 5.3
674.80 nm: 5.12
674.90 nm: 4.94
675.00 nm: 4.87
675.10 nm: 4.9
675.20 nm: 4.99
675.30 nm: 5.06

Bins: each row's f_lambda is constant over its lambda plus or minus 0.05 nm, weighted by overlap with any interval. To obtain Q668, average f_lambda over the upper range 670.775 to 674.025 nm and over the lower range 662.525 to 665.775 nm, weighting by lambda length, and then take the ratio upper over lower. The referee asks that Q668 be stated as 0.77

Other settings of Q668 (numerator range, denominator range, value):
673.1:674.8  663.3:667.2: 0.79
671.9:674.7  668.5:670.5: 0.90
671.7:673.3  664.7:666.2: 0.75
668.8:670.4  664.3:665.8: 0.86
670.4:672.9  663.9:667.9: 0.84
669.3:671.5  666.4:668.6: 0.96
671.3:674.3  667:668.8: 0.85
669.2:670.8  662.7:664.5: 0.83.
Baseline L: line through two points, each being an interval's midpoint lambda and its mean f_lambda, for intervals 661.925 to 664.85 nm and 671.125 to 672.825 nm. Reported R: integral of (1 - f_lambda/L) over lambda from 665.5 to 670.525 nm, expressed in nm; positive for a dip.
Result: 0.07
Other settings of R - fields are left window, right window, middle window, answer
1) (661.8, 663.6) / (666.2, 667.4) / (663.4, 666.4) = 0.062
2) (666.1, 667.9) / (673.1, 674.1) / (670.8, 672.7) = 0.050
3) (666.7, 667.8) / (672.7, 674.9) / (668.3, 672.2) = 0.161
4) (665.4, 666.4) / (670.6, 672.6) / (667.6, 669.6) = 0.061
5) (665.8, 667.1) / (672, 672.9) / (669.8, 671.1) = -0.185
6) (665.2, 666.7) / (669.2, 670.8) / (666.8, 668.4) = -0.083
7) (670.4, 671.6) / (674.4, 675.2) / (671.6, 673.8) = 0.269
